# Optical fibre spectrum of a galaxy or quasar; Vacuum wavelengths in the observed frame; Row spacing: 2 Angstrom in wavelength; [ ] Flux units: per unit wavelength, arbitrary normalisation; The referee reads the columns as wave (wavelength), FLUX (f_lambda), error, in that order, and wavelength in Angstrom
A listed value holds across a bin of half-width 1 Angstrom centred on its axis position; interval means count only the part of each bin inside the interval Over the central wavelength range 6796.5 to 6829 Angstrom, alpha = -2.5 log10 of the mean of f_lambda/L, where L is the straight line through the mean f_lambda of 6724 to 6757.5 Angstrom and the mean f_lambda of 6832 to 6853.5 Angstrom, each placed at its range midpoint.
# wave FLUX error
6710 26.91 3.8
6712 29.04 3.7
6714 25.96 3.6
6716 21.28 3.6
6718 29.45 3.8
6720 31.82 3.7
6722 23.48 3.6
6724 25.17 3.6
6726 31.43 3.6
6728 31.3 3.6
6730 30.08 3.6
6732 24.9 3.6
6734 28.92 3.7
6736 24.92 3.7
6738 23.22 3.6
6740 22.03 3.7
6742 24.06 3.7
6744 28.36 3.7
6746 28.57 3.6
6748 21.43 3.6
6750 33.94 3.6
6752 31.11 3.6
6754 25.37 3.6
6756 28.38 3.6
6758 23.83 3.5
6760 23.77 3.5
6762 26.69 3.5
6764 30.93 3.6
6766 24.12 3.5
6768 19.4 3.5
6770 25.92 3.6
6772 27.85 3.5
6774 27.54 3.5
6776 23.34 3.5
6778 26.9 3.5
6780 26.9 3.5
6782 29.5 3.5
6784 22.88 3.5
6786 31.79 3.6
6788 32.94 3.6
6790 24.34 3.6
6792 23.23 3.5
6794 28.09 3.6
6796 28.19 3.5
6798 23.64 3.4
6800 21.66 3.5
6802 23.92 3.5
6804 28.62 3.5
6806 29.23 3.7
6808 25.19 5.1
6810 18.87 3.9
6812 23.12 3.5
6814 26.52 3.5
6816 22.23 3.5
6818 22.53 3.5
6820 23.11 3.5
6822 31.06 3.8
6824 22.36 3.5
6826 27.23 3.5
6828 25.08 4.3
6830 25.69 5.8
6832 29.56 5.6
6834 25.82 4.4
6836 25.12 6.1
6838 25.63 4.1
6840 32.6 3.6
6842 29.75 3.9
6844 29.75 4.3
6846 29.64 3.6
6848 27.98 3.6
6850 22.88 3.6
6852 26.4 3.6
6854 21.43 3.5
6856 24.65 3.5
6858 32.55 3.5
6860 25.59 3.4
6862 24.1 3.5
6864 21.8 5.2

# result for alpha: 0.11 mag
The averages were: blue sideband 27.3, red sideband 27.5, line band 24.7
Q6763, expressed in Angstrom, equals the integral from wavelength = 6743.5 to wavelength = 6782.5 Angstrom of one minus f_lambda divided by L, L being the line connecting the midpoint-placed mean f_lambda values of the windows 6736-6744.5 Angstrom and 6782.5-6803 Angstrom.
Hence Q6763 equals -2.5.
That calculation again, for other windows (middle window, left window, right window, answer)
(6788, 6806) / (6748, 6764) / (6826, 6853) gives 1.0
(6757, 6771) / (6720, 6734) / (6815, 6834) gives 1.1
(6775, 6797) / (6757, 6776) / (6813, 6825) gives -1.7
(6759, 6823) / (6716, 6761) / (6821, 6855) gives 2.8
